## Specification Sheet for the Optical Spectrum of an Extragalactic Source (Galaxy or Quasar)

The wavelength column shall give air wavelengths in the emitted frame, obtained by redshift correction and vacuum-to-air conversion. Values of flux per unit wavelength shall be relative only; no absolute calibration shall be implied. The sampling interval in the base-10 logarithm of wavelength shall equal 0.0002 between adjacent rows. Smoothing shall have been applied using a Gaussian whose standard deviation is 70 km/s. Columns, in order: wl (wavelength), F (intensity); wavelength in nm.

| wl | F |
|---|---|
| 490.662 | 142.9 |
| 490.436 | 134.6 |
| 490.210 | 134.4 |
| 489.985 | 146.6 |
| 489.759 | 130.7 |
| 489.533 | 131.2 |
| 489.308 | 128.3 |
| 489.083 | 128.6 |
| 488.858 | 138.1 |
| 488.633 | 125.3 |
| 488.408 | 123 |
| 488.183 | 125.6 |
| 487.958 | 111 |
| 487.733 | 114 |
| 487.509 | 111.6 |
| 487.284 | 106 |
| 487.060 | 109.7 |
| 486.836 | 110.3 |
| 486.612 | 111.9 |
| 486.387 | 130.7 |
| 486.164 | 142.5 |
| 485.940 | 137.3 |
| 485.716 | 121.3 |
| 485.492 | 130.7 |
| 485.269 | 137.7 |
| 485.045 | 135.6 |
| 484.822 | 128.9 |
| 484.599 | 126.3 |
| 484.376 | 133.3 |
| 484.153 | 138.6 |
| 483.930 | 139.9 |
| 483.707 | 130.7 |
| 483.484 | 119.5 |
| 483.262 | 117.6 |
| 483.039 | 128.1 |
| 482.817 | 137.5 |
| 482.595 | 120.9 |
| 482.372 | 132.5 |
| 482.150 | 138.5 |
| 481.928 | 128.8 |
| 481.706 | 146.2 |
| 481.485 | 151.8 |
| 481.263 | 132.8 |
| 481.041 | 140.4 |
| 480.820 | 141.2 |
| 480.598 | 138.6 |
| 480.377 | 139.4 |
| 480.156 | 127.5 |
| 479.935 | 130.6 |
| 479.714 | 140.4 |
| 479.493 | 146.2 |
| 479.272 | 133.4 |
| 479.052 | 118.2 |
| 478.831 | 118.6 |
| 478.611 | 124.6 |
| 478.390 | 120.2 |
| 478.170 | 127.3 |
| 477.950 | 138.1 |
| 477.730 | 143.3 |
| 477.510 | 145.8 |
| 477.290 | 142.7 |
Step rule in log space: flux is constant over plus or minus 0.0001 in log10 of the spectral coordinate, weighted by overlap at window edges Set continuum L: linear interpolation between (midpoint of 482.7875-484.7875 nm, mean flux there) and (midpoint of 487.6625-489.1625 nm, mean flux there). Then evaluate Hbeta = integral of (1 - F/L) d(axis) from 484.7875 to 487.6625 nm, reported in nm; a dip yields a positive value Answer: 0.06 nm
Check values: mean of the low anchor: 130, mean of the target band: 124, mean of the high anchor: 124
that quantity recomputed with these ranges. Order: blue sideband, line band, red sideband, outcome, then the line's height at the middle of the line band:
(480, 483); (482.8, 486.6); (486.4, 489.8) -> -0.07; 129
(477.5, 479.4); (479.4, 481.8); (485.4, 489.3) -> -0.22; 128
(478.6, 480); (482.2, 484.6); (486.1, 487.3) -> -0.11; 124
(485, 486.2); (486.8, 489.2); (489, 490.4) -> 0.26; 133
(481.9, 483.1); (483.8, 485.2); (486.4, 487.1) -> -0.12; 123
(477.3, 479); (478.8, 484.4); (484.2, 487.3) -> -0.19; 129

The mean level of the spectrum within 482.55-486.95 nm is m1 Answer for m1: 129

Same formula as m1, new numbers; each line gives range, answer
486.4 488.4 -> 114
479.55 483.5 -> 135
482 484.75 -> 130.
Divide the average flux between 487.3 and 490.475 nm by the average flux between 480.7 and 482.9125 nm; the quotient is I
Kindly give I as 0.9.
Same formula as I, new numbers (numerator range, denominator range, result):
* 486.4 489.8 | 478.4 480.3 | 0.93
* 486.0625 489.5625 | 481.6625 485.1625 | 0.93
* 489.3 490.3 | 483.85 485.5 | 1.01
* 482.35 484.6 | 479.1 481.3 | 0.95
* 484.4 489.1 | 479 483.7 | 0.93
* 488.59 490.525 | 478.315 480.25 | 1.03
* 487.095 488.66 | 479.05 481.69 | 0.84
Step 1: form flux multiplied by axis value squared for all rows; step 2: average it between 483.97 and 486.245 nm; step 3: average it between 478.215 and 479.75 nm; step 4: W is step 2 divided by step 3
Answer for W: 1.07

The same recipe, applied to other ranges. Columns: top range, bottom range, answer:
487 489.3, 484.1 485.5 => 0.91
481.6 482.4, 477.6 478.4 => 1.04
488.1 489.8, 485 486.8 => 1.00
